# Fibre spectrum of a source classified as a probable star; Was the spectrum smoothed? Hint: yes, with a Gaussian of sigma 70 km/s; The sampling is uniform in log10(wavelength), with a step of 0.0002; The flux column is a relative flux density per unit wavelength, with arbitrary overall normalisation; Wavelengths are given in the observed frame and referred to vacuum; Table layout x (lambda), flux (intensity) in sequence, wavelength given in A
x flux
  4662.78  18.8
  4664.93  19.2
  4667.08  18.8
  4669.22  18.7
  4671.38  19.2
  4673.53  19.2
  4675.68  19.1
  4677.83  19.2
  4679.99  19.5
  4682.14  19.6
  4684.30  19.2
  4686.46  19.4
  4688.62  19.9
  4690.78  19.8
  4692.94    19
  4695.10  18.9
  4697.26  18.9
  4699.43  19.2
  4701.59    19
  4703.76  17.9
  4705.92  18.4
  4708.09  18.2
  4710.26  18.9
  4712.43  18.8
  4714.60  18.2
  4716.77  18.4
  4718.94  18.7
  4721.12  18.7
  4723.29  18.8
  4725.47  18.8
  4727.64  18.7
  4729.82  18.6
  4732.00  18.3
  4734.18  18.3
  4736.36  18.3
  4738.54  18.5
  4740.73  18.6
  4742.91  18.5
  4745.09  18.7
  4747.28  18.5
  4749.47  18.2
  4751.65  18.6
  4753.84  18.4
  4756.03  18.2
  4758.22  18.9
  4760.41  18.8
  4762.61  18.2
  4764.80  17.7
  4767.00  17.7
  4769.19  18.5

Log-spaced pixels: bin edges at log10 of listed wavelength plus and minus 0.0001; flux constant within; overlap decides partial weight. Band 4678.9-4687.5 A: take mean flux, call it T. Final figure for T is 19.4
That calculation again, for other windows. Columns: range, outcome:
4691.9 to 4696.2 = 19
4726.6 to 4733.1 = 18.5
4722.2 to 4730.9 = 18.7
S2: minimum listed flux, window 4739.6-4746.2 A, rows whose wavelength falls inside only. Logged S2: 18.5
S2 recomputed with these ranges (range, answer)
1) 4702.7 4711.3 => 17.9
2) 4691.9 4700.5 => 18.9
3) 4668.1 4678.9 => 18.7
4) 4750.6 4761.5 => 18.2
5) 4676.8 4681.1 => 19.2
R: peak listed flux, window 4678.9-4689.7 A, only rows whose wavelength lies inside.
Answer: 19.9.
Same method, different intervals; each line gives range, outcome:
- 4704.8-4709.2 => 18.4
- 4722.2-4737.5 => 18.8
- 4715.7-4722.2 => 18.7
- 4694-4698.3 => 18.9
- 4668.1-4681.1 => 19.5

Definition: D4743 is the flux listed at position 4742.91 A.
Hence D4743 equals 18.5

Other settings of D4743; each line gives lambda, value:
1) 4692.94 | 19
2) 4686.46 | 19.4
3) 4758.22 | 18.9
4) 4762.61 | 18.2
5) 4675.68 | 19.1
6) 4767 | 17.7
